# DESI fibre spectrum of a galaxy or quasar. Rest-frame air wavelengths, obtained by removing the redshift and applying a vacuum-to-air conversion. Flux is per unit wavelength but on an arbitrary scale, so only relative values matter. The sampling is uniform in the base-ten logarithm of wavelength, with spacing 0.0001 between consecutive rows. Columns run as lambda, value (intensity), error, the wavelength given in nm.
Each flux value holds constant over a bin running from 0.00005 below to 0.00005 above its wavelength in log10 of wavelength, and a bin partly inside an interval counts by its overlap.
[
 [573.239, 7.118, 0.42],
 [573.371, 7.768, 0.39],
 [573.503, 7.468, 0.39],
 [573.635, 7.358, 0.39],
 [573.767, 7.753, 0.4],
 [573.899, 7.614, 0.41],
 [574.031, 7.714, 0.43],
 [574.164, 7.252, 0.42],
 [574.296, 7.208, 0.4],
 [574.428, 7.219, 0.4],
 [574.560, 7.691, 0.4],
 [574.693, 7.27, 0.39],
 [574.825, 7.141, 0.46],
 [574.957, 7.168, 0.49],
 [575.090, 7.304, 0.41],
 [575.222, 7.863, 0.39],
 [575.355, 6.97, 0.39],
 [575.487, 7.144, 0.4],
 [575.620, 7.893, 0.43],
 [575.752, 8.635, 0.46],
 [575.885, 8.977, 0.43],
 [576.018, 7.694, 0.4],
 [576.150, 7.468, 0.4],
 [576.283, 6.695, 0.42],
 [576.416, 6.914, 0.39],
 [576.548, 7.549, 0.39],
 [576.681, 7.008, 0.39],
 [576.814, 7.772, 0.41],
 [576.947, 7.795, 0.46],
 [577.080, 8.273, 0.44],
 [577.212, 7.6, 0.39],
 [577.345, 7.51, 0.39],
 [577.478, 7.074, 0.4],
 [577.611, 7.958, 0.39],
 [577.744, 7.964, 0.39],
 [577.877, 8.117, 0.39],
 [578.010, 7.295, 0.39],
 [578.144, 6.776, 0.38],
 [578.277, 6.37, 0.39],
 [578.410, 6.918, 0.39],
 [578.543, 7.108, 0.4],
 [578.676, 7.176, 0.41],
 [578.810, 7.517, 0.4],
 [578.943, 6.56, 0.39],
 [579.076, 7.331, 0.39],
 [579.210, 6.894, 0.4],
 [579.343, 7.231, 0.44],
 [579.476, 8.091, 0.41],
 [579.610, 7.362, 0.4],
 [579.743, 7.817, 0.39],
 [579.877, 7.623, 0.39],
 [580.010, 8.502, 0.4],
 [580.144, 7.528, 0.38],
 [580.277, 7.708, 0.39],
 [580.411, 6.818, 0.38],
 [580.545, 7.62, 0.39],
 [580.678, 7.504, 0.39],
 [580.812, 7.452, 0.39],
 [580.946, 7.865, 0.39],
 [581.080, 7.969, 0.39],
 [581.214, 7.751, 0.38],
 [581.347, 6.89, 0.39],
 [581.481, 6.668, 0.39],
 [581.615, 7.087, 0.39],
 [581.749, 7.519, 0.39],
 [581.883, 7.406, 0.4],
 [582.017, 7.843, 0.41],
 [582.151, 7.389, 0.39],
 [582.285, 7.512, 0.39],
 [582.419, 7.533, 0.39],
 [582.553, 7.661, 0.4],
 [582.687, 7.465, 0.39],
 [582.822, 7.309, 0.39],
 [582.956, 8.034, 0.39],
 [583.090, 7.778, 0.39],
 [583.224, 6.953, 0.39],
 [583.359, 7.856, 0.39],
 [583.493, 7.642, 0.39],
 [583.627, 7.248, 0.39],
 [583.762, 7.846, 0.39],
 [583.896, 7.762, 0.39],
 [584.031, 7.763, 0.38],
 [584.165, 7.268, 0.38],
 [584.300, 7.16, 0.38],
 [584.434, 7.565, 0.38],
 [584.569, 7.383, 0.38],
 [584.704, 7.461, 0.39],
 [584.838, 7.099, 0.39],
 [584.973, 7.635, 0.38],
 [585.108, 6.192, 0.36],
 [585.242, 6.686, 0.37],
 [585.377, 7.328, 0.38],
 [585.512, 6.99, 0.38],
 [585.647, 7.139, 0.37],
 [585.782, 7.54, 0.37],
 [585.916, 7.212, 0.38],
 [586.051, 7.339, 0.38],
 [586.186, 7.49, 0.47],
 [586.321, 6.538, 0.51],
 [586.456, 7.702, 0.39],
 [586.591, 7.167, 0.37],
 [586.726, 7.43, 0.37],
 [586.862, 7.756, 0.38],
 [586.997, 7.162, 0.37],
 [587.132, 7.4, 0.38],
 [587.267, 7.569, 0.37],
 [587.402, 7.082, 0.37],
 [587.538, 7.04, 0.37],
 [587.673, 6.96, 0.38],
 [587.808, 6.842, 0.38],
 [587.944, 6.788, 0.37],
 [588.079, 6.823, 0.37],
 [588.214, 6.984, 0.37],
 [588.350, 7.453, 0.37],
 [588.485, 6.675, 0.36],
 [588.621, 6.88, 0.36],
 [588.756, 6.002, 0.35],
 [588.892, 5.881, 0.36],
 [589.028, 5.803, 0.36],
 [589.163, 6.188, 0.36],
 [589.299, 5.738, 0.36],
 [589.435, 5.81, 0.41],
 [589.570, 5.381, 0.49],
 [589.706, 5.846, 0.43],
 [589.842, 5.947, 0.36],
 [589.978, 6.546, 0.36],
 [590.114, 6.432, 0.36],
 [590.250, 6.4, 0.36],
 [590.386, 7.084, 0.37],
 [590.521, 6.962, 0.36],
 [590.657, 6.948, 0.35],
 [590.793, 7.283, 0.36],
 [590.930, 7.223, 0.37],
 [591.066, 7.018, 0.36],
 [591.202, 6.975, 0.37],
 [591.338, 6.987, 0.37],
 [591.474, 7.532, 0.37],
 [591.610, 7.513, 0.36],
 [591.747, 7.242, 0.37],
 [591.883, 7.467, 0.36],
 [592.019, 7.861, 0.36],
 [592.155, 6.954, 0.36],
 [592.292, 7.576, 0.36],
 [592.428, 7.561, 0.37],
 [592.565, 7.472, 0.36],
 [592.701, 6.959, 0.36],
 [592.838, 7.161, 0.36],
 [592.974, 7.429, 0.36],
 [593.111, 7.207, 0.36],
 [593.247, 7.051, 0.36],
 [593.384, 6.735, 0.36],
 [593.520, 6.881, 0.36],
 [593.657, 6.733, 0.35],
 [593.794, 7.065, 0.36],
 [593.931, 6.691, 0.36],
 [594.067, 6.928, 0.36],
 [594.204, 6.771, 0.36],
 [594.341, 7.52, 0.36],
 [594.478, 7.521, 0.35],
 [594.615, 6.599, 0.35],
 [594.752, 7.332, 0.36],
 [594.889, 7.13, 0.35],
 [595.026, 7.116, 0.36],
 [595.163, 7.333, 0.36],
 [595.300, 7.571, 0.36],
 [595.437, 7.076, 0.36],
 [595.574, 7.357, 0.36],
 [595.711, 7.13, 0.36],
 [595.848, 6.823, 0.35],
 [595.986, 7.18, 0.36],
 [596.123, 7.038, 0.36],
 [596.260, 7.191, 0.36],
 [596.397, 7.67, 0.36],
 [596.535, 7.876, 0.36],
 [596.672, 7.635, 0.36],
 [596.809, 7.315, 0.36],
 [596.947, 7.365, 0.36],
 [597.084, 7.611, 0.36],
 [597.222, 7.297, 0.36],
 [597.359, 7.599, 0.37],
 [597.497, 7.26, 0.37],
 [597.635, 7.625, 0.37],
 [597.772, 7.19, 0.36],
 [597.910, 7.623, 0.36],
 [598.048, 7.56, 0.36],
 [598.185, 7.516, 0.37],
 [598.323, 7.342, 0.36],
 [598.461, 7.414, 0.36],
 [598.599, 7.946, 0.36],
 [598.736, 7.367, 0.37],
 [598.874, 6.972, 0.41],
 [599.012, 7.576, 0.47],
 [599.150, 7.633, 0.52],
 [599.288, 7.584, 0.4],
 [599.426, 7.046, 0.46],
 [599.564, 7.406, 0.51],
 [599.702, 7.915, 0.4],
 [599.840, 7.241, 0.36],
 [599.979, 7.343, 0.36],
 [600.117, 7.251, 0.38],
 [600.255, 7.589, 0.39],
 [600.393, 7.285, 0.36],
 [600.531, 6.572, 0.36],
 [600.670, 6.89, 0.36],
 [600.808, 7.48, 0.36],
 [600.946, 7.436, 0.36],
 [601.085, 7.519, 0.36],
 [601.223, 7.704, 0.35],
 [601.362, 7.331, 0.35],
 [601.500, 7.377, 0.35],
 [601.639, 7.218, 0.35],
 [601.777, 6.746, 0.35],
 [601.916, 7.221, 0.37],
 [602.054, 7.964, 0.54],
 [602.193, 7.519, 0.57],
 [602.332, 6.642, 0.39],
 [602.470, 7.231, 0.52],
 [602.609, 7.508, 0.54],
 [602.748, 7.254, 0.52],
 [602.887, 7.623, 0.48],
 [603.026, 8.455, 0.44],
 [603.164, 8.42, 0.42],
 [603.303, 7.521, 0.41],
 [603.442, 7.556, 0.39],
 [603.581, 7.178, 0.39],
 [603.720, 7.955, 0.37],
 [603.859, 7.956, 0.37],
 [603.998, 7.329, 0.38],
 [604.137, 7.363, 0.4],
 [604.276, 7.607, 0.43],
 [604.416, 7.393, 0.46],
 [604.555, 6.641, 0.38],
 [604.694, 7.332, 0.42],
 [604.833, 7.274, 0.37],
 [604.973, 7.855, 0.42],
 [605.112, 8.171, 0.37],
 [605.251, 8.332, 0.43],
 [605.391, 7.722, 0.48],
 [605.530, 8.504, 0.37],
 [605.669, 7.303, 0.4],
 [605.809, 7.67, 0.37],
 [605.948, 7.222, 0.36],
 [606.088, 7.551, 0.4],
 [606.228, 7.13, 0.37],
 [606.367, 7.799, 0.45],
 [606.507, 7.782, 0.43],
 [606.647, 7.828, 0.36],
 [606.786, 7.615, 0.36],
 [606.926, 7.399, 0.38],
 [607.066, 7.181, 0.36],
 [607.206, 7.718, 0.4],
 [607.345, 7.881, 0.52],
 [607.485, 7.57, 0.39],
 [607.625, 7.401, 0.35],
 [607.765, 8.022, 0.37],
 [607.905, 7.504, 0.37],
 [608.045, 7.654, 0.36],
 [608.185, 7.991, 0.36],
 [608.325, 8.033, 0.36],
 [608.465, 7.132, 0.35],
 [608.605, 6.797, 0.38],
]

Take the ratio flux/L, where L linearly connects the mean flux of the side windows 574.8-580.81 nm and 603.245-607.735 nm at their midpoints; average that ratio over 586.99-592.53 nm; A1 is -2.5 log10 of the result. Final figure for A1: 0.106 mag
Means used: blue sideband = 7.47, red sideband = 7.59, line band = 6.83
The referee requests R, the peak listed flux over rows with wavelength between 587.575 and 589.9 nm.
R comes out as 7.453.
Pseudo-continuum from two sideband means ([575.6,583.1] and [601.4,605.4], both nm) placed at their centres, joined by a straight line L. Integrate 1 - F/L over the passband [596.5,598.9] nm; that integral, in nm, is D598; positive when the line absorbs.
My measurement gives 0.01 nm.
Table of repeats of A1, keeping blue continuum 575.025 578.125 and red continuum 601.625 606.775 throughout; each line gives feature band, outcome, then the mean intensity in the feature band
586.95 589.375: 0.13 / 6.73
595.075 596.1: 0.06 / 7.2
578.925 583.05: 0.02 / 7.5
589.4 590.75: 0.19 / 6.37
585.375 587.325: 0.04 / 7.32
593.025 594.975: 0.08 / 7.01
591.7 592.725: 0.03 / 7.41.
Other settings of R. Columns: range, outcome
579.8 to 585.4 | 8.502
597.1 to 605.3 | 8.455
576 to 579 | 8.273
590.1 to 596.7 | 7.876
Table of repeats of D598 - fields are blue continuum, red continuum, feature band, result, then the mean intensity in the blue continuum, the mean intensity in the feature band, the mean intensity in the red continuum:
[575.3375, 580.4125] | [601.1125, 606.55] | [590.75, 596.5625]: 0.25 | 7.49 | 7.2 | 7.55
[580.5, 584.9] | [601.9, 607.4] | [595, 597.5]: 0.07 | 7.49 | 7.35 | 7.59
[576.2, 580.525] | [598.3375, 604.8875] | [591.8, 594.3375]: 0.09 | 7.4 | 7.15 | 7.42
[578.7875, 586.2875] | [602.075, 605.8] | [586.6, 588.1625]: 0.06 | 7.42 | 7.17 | 7.61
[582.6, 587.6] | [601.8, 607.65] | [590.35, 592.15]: 0.05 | 7.35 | 7.23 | 7.58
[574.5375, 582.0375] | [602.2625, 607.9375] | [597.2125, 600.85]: 0.08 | 7.46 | 7.39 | 7.6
